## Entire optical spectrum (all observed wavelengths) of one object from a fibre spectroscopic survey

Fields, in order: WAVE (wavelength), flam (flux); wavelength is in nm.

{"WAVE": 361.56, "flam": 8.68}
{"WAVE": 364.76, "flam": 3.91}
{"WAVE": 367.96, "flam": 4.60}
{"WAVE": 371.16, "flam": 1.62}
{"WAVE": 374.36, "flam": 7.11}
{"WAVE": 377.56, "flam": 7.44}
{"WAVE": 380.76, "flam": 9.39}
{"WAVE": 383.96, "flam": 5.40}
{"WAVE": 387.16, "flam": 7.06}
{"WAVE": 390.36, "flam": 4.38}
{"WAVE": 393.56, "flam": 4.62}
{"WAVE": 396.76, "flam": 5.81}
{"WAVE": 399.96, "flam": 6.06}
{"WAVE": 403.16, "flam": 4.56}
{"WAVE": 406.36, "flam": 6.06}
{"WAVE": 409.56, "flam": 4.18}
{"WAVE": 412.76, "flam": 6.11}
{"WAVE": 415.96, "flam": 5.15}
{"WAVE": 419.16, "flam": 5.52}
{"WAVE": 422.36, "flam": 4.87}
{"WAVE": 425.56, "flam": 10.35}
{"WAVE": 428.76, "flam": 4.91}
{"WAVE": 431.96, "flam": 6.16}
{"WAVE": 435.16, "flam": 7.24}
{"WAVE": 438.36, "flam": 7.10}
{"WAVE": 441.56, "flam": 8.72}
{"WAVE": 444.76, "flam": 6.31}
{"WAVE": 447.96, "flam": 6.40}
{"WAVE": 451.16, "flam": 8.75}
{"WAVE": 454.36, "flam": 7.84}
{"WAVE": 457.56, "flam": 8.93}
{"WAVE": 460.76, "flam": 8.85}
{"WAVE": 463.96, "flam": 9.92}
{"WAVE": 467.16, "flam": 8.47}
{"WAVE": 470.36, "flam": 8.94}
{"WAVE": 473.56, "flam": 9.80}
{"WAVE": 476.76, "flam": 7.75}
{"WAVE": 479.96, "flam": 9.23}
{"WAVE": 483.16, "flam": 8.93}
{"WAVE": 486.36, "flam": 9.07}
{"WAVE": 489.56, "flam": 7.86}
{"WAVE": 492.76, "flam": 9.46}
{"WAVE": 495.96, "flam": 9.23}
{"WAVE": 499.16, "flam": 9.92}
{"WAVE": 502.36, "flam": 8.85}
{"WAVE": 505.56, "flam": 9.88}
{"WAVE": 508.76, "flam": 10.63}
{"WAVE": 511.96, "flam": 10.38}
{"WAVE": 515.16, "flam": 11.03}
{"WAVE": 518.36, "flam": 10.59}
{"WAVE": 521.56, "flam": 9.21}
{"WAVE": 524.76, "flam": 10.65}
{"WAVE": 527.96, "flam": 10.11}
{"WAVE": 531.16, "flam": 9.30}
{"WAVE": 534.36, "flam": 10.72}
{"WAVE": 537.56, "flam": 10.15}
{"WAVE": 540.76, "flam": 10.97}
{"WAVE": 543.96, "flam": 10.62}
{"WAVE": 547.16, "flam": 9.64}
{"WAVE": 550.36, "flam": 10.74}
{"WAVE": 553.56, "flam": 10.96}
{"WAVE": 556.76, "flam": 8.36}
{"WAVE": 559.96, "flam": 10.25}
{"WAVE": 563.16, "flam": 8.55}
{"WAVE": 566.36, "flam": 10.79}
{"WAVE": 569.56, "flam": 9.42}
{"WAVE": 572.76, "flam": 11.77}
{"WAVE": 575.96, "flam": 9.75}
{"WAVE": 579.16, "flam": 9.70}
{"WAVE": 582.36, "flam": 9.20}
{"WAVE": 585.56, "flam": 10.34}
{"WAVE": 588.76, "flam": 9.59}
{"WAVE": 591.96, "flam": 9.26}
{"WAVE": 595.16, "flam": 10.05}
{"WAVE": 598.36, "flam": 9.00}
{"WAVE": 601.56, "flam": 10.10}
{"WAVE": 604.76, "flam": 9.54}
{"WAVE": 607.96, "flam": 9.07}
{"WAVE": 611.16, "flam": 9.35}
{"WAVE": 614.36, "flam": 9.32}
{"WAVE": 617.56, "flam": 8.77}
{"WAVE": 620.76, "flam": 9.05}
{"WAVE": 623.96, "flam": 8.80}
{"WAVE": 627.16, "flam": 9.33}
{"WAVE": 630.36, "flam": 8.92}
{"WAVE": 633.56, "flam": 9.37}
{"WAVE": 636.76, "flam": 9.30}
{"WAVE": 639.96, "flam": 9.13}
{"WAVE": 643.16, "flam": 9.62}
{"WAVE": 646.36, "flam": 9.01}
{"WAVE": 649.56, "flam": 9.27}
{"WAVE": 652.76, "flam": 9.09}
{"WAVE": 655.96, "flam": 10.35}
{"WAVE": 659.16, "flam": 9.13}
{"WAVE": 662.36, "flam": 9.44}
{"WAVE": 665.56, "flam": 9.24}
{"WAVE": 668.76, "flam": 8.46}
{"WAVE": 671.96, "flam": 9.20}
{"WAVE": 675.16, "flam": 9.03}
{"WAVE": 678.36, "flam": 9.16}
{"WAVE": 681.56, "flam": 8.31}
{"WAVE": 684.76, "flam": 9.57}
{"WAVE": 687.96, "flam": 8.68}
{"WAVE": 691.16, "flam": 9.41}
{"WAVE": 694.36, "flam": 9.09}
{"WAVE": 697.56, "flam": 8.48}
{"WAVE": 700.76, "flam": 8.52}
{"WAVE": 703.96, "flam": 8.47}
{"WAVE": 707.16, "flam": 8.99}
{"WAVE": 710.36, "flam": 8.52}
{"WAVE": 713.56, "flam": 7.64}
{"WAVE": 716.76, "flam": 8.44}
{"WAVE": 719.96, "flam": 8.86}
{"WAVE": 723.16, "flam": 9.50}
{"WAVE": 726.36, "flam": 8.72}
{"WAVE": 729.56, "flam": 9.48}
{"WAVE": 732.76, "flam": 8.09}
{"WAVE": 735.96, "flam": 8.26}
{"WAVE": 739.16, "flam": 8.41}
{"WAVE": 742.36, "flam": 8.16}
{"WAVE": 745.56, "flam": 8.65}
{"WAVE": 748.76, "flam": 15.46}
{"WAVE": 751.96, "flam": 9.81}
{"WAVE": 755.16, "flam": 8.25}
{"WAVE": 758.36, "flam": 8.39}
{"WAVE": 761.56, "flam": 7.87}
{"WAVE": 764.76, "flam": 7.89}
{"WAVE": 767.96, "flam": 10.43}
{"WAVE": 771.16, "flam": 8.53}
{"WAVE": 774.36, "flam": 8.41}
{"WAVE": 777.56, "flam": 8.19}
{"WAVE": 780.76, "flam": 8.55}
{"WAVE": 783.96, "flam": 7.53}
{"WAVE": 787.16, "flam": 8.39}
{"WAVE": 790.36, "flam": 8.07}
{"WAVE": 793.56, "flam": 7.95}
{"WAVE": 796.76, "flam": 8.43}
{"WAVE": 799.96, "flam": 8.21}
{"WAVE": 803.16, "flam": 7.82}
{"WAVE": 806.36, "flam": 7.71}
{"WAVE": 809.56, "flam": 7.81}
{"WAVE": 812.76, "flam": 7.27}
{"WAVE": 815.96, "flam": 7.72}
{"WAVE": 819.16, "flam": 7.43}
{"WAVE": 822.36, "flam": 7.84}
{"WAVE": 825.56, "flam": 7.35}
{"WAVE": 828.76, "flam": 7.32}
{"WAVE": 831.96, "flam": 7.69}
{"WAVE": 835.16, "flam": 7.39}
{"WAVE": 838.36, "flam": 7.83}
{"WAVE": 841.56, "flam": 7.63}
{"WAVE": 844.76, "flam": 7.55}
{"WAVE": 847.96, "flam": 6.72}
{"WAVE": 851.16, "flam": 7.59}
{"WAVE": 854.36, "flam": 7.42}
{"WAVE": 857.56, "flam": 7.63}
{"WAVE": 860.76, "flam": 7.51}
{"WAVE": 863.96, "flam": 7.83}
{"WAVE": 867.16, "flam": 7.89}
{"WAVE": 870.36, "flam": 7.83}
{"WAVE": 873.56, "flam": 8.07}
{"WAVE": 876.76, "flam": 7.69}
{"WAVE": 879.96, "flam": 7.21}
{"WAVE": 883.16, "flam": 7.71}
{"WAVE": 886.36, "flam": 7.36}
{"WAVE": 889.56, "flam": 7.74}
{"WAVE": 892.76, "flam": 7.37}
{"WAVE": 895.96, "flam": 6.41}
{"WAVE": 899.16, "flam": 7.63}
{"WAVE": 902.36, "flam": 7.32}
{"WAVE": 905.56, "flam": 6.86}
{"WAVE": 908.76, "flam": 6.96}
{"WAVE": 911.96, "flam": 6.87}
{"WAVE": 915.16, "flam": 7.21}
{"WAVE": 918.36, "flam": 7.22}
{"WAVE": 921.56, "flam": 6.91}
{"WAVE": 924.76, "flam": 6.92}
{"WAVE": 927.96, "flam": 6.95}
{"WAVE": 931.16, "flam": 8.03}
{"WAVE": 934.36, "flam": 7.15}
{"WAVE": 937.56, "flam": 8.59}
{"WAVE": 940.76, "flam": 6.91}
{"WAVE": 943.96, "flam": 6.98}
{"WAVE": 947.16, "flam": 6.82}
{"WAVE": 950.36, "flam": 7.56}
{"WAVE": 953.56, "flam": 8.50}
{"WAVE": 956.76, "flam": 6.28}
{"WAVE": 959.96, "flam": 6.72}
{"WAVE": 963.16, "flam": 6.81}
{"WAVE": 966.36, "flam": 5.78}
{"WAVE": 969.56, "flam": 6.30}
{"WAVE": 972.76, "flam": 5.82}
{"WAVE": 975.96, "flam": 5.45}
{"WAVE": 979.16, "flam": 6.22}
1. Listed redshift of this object 0.141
